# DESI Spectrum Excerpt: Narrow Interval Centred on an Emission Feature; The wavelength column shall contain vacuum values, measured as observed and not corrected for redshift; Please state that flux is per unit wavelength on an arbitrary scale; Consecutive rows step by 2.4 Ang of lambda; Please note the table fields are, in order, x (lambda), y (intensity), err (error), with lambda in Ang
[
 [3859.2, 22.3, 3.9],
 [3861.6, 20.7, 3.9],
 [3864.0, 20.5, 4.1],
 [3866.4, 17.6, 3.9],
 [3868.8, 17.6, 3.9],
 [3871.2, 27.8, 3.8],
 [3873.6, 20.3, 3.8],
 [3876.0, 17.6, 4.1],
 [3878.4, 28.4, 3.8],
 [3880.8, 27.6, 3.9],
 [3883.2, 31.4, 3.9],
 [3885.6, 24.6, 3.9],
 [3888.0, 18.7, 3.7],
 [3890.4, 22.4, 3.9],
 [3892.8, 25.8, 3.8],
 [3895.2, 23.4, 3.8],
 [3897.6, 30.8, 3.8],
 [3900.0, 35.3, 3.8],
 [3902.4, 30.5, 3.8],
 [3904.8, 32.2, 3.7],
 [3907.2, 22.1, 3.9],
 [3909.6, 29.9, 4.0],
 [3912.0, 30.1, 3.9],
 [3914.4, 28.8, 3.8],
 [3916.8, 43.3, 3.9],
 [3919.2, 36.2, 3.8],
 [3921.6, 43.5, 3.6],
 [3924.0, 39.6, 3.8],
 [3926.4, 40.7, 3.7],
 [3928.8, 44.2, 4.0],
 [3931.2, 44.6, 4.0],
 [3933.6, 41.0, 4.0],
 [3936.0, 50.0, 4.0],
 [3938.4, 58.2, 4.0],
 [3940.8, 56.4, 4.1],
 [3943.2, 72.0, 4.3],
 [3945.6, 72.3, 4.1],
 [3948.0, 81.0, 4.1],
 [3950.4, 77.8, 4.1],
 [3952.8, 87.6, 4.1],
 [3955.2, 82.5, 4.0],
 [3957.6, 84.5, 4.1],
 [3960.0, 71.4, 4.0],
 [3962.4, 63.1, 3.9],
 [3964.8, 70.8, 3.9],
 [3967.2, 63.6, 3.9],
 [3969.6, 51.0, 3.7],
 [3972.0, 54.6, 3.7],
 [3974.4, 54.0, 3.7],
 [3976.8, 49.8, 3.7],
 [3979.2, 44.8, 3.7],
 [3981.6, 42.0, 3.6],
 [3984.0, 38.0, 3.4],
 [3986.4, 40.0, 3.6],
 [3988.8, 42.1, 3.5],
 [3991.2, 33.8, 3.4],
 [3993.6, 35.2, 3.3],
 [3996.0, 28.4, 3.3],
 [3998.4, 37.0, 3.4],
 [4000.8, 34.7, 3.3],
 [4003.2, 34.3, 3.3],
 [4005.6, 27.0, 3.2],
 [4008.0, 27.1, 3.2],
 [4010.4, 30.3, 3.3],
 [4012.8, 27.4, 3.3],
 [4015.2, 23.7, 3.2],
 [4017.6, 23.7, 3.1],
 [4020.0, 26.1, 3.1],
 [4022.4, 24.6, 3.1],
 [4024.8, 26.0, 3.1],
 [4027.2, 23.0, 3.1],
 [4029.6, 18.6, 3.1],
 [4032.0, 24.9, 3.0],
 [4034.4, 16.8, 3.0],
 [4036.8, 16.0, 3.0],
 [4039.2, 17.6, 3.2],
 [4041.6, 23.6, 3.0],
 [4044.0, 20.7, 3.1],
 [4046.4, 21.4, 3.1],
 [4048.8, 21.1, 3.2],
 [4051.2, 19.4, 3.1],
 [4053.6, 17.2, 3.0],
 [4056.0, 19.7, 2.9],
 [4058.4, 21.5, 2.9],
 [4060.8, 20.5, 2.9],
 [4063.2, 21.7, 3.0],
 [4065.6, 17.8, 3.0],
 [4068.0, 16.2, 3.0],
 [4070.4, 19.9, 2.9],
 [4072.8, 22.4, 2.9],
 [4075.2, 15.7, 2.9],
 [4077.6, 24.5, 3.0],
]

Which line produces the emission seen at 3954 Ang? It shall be C IV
